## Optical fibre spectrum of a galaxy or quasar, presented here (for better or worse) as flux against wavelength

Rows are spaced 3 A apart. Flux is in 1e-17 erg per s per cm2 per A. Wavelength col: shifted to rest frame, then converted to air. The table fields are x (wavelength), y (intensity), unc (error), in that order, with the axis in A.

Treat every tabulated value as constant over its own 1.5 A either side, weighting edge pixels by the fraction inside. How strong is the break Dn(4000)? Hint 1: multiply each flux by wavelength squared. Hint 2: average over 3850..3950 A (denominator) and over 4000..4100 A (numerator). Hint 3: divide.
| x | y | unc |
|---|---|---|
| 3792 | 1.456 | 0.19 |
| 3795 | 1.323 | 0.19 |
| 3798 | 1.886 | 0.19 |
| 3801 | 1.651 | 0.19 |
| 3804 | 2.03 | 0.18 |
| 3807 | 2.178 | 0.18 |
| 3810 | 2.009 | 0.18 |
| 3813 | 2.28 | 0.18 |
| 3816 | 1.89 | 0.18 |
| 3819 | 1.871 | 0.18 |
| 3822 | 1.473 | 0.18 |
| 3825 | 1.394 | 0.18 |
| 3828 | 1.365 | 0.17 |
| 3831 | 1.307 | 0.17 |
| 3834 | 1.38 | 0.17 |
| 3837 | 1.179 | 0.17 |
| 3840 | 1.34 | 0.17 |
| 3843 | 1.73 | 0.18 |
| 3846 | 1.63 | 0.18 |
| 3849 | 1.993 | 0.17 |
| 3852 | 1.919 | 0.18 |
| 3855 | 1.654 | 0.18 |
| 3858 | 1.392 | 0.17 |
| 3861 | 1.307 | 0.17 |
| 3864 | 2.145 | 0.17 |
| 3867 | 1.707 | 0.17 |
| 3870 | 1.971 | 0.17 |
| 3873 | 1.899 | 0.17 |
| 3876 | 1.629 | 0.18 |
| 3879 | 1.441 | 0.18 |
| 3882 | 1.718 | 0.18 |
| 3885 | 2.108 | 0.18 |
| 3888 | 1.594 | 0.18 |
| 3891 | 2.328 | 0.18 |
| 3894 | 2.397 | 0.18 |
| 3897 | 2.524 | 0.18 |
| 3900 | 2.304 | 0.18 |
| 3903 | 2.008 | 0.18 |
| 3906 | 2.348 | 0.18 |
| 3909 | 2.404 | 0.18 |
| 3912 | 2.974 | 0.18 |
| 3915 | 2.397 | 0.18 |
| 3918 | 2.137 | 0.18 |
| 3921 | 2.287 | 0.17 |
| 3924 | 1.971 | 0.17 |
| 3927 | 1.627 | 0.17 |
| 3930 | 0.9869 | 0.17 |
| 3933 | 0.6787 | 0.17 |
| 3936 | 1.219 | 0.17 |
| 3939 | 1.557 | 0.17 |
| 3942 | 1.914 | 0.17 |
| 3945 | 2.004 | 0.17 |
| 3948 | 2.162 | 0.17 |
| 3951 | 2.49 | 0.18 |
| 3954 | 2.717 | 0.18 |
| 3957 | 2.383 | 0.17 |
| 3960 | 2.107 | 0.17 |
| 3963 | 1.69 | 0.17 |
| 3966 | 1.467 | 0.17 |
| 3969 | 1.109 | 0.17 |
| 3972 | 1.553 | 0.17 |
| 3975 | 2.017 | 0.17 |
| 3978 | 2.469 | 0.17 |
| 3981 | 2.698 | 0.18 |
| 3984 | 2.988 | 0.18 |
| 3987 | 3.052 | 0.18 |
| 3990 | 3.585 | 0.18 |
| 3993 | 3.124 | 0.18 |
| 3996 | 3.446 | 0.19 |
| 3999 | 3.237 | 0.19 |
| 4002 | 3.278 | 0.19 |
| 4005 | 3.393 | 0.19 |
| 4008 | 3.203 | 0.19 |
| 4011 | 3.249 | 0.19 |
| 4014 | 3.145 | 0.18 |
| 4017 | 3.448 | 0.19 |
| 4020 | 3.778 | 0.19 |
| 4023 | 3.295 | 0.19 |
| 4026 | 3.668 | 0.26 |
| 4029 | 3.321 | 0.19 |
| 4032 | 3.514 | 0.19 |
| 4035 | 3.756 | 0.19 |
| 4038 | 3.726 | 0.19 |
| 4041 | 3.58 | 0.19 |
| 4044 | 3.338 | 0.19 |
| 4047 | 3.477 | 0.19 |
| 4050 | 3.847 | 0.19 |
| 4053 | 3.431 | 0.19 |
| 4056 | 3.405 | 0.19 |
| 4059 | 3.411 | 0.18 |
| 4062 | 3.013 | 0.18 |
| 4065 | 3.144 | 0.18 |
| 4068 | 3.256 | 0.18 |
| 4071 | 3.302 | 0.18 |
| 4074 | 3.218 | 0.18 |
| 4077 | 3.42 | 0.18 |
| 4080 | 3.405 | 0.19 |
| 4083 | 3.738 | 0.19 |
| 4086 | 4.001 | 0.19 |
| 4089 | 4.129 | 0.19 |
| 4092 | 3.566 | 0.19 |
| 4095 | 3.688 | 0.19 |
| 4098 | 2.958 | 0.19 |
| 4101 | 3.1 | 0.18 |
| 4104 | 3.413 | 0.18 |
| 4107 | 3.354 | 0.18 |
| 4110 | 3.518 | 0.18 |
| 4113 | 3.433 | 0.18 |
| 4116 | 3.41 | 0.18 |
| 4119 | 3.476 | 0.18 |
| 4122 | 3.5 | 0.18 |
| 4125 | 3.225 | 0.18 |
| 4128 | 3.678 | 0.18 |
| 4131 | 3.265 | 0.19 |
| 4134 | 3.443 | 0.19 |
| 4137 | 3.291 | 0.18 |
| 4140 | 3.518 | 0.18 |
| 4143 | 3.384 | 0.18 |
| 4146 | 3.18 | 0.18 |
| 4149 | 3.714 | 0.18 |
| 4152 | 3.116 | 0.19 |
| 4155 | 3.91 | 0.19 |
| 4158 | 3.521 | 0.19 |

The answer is 2.0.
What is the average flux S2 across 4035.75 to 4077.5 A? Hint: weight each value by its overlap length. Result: 3.4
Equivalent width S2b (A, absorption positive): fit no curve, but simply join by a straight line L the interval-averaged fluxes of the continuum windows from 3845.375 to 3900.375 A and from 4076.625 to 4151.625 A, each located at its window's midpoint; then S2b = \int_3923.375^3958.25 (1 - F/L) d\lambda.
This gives 8.0 A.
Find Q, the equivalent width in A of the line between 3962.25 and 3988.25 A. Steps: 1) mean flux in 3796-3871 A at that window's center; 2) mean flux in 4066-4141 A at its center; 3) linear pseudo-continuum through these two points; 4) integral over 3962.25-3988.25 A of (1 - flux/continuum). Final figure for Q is 5.1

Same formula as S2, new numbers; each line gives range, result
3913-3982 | 1.9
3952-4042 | 2.93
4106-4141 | 3.43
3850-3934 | 1.93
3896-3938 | 1.98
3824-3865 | 1.55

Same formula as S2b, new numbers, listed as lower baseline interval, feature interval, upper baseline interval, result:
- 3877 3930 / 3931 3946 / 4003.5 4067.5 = 6.3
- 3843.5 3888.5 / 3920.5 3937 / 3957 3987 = 4.4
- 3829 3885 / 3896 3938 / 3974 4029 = 5.0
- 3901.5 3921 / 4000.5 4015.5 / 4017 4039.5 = 0.5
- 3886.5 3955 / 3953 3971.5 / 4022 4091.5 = 4.5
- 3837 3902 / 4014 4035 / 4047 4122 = -3.5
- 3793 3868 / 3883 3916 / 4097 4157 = -3.4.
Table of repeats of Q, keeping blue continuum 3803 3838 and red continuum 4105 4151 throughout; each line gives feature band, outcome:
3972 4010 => -4.6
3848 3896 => 3.8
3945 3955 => 0.2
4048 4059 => -1.9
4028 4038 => -2.3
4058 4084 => -1.8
